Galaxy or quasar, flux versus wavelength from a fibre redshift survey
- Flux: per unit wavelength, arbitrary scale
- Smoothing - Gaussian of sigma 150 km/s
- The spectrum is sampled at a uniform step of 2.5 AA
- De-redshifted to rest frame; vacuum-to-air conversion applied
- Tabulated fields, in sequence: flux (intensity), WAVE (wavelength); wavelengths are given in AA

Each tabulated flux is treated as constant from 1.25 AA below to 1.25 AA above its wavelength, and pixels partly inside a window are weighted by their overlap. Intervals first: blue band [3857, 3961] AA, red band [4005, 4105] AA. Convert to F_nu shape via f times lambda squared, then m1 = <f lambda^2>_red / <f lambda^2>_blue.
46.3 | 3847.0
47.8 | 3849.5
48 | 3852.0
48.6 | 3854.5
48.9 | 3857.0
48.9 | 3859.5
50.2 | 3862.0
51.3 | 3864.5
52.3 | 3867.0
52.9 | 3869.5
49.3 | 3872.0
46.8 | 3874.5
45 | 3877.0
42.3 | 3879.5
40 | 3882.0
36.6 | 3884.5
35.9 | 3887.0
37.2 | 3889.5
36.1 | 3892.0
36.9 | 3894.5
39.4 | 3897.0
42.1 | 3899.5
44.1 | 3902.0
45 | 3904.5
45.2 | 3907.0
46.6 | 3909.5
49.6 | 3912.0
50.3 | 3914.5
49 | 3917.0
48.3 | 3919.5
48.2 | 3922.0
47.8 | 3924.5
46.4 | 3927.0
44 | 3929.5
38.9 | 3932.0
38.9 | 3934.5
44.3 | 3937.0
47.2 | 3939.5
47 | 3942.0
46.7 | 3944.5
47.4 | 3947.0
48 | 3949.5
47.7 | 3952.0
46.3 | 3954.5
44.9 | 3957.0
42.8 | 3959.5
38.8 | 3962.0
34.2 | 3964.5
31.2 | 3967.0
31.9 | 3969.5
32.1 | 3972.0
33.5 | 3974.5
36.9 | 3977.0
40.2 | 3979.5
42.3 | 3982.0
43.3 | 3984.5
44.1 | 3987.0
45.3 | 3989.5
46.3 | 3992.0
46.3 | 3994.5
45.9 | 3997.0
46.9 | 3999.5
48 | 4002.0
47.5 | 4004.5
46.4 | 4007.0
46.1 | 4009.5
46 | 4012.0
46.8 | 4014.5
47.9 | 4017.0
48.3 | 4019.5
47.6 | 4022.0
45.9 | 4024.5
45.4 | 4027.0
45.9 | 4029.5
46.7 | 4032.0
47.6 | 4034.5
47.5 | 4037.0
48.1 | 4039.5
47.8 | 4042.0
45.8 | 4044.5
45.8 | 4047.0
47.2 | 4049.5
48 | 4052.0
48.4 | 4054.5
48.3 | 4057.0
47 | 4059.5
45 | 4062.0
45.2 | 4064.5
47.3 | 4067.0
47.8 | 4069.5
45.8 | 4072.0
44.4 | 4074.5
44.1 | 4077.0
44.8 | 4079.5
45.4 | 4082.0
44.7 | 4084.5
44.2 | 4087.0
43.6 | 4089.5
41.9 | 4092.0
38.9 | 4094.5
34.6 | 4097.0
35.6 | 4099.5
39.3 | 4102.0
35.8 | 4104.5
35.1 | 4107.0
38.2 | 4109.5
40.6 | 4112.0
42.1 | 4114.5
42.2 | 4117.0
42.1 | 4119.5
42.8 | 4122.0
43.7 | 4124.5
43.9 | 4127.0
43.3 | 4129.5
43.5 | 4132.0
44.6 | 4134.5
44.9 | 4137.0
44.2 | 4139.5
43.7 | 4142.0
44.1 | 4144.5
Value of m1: 1.1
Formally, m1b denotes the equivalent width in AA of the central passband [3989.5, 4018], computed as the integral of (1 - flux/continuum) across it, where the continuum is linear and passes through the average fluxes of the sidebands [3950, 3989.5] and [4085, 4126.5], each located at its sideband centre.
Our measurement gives -4.9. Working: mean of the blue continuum 39.7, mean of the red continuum 40.2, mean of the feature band 46.7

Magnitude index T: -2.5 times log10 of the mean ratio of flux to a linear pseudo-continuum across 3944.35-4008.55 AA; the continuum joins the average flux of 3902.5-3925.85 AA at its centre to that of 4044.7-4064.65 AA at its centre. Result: 0.12 mag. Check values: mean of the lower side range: 47.7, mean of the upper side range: 46.9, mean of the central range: 42.4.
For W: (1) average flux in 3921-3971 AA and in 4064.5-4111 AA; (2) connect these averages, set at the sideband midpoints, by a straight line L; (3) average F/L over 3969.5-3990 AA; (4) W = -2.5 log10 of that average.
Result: 0.10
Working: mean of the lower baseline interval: 43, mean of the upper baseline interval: 41.8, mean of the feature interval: 39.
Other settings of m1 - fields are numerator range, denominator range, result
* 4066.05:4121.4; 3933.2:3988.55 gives 1.08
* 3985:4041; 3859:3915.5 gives 1.12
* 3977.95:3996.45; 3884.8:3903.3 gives 1.19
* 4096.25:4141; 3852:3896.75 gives 1.04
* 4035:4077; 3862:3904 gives 1.18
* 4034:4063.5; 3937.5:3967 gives 1.12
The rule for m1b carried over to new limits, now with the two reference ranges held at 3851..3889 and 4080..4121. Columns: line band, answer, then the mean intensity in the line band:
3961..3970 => 2.0 AA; 34.1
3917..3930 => -0.7 AA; 47.3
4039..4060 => -2.9 AA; 47.4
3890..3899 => 1.5 AA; 37.8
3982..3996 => -0.5 AA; 44.8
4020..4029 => -0.9 AA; 46.4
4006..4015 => -0.8 AA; 46.3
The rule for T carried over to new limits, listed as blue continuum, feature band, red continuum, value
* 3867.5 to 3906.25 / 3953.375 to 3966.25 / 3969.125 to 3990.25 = -0.03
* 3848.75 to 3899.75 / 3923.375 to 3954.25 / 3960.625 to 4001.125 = -0.09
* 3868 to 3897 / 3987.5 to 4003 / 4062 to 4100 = -0.09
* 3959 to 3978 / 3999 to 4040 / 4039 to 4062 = -0.11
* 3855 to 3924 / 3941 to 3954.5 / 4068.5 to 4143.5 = -0.07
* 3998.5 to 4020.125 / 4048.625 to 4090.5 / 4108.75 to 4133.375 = -0.03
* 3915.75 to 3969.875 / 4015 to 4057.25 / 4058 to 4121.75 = -0.10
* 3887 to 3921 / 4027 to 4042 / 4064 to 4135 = -0.11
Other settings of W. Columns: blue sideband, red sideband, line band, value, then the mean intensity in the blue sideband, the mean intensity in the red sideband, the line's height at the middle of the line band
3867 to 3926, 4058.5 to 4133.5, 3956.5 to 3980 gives 0.200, 44.3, 42.4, 43.6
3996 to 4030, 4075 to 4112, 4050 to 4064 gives -0.092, 46.8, 40.5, 43.4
